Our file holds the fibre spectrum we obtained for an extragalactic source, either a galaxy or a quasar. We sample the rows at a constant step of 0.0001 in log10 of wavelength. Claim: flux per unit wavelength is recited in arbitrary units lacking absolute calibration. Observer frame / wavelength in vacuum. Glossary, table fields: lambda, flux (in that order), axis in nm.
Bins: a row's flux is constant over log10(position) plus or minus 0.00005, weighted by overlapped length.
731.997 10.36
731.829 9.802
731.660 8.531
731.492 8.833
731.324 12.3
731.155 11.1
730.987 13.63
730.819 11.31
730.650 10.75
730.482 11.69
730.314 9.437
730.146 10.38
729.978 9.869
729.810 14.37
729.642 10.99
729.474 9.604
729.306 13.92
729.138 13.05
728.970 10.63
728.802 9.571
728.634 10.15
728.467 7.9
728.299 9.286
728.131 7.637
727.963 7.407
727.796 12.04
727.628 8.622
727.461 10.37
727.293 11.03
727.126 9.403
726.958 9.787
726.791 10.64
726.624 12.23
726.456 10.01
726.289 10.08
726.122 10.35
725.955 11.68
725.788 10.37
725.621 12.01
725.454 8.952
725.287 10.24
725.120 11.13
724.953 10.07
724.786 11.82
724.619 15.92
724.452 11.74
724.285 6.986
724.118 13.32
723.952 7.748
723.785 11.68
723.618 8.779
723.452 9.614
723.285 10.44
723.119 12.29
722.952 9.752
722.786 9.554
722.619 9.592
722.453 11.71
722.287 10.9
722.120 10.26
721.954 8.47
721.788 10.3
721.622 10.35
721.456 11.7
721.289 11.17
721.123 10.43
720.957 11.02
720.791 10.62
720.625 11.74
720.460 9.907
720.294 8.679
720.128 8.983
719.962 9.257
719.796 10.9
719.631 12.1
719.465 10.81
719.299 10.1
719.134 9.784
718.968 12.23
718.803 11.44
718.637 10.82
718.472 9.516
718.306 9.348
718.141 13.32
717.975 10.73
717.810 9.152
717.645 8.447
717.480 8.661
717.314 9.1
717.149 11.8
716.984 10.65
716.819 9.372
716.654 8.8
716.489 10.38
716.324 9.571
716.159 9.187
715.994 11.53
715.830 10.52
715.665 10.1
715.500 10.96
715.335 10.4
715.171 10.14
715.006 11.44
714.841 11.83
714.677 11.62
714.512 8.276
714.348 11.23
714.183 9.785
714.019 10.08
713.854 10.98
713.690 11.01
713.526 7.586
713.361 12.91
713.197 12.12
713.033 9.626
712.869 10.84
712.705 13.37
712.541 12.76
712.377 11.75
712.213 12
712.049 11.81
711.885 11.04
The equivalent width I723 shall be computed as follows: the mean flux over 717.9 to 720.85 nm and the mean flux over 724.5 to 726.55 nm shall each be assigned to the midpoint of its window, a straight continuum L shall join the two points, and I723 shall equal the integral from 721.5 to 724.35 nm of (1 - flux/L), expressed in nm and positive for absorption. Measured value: 0.19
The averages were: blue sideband 10.6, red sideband 11.1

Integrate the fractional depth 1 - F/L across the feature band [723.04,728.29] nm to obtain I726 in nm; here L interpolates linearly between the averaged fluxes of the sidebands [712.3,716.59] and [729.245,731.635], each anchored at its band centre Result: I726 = 0.30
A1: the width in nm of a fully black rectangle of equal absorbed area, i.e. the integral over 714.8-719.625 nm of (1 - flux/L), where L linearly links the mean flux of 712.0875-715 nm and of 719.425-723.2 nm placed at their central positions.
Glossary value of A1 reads 0.18 nm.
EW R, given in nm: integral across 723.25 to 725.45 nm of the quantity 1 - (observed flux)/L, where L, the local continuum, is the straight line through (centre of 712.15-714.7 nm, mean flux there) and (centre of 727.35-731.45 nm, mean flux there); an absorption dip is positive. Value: 0.02 nm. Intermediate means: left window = 11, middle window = 10.7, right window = 10.7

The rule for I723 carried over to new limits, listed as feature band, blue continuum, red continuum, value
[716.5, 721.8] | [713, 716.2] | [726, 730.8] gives 0.09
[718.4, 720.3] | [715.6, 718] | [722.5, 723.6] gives -0.09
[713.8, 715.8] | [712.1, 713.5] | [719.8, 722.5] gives 0.15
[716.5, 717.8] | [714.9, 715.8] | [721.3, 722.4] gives 0.12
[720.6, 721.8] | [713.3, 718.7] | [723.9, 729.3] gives -0.06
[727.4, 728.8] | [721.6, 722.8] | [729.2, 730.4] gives 0.23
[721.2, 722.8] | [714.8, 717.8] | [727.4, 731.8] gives -0.02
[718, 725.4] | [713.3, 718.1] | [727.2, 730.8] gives -0.20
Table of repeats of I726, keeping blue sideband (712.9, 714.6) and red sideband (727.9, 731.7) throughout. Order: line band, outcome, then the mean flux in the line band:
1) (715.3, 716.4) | 0.01 nm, 10.3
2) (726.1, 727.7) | 0.04 nm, 10.3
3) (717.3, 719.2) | 0.03 nm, 10.3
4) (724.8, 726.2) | -0.02 nm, 10.7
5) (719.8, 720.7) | 0.06 nm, 9.8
